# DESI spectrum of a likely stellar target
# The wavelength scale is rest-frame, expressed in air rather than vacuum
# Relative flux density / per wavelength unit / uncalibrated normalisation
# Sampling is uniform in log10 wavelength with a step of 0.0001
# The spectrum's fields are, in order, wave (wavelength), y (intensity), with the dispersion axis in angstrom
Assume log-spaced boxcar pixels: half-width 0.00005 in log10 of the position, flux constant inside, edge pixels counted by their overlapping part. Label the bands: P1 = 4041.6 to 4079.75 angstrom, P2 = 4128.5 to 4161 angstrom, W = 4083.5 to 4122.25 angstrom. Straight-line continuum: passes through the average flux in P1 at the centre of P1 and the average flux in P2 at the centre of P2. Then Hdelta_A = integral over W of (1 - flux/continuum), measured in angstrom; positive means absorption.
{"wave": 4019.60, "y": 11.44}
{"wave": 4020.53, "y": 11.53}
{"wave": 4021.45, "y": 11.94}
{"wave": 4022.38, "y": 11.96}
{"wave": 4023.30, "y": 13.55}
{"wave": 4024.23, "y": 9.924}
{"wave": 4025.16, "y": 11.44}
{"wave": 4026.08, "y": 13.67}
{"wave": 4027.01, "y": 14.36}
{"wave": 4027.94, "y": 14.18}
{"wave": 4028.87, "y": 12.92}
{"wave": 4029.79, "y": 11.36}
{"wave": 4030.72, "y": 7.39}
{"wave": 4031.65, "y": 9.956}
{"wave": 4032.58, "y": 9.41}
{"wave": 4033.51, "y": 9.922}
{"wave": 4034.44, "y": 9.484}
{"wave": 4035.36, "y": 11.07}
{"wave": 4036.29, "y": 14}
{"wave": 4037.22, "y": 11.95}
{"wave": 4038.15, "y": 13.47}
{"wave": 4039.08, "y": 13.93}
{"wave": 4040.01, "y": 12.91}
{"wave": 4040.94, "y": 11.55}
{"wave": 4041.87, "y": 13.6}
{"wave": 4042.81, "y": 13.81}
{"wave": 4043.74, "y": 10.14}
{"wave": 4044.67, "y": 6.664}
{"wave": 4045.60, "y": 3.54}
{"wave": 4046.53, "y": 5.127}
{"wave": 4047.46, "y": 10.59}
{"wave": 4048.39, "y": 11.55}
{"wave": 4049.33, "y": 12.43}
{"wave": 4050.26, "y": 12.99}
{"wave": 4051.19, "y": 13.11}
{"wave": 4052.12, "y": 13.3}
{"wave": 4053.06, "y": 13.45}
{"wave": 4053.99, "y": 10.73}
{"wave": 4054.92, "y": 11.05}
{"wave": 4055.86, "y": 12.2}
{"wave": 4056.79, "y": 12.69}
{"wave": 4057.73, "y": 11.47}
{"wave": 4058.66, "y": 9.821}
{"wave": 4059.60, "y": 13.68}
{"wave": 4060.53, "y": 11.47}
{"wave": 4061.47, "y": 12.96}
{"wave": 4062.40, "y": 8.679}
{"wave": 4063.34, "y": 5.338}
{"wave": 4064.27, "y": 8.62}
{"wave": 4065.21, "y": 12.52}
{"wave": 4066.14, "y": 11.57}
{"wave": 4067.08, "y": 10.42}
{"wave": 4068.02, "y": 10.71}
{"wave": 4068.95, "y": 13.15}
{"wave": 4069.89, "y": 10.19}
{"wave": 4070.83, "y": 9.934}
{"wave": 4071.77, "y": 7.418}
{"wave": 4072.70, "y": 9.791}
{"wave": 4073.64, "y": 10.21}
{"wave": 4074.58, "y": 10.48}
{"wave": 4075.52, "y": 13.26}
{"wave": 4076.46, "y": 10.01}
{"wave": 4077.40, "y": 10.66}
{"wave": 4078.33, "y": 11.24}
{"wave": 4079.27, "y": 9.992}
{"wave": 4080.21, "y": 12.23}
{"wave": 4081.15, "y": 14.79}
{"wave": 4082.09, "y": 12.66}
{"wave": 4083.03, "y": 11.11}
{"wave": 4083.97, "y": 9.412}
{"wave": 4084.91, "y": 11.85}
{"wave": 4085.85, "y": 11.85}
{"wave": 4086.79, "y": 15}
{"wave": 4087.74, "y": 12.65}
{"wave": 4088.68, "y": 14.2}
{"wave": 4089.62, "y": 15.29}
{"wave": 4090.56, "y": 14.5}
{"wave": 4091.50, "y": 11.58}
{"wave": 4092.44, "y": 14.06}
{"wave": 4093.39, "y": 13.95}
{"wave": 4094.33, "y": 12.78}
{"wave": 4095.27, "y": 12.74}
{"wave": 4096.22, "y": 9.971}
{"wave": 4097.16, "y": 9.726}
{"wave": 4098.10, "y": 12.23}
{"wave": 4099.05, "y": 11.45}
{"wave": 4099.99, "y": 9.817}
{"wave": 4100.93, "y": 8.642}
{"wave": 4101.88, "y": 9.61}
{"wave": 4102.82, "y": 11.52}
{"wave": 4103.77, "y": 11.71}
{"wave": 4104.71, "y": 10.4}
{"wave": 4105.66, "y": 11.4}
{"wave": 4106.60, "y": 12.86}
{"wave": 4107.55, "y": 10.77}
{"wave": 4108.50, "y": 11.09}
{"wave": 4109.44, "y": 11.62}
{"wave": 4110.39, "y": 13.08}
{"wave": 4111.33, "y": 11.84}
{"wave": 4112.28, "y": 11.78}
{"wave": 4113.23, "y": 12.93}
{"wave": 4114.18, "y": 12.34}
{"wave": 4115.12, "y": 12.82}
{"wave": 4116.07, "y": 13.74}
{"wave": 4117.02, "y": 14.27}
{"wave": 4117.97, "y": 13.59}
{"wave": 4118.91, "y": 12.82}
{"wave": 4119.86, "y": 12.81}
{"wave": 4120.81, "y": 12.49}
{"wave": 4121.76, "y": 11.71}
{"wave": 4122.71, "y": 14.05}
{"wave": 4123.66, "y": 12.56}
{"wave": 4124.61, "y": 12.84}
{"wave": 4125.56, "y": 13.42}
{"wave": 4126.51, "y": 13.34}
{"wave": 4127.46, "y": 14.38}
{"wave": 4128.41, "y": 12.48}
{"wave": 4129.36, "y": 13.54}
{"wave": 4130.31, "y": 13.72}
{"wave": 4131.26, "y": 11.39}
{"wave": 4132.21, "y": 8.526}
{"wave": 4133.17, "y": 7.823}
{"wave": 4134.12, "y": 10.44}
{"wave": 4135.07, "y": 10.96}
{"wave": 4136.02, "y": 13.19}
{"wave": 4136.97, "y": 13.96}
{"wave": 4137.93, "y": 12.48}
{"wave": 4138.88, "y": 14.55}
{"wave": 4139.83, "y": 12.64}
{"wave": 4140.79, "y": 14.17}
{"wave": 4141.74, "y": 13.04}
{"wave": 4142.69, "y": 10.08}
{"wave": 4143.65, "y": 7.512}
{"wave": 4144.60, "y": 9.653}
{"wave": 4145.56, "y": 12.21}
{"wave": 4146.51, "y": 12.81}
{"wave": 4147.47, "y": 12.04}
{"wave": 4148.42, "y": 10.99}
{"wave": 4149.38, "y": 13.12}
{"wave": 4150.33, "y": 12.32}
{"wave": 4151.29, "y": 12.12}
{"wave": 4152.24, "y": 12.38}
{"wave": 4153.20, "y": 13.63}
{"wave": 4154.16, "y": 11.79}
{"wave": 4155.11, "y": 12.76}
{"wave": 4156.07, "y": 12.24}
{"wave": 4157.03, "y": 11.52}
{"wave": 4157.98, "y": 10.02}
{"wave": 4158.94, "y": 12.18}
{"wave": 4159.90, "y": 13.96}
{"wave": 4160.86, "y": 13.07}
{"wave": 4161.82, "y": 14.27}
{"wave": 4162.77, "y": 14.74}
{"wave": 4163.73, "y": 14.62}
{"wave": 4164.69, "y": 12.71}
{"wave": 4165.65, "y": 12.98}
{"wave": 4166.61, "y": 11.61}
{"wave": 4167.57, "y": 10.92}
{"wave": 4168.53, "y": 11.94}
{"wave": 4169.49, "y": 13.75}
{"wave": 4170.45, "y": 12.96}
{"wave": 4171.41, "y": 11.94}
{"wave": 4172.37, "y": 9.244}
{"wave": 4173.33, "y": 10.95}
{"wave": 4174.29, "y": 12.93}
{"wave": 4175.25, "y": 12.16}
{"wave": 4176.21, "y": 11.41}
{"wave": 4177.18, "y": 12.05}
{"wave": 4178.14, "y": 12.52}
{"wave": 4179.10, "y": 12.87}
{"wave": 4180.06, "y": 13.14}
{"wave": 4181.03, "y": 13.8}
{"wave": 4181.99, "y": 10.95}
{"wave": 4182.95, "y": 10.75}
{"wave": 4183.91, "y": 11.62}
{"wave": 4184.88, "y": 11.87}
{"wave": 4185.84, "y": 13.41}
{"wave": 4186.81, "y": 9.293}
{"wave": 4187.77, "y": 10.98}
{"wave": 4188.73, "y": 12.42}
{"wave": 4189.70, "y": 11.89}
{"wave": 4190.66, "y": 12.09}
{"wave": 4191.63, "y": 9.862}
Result -2.8 angstrom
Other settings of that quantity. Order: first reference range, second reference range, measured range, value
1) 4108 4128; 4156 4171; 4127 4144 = 1.1 angstrom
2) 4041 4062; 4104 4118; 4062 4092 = 0.9 angstrom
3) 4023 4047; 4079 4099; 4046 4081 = 2.6 angstrom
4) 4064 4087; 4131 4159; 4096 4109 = 0.6 angstrom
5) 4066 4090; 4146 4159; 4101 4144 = -1.0 angstrom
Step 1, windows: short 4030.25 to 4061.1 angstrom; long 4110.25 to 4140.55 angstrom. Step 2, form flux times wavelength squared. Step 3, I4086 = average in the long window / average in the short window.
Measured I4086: 1.2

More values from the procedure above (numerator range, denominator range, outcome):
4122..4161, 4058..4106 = 1.10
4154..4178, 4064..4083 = 1.17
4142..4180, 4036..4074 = 1.16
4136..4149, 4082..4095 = 0.96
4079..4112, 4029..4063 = 1.10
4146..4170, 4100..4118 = 1.09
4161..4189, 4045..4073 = 1.21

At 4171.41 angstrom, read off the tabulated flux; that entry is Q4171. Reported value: 11.94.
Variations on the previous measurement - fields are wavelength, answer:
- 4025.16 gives 11.44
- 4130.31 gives 13.72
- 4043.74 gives 10.14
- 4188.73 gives 12.42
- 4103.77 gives 11.71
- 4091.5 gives 11.58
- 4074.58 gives 10.48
